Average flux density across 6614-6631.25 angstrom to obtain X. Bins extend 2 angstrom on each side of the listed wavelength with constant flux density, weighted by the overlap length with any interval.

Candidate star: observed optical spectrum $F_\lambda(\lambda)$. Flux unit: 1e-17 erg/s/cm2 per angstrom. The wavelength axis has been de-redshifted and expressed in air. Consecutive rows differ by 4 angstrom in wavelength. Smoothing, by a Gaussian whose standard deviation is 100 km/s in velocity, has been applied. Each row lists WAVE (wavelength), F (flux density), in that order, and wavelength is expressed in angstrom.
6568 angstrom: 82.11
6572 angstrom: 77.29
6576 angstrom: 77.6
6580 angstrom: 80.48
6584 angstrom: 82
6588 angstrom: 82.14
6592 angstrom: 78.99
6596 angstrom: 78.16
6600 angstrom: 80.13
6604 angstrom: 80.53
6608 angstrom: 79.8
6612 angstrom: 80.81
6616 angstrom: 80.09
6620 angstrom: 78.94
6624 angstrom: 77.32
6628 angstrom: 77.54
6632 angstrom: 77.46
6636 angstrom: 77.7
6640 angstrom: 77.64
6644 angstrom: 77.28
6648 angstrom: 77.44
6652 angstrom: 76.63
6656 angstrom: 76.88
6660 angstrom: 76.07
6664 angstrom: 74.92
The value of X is 78.4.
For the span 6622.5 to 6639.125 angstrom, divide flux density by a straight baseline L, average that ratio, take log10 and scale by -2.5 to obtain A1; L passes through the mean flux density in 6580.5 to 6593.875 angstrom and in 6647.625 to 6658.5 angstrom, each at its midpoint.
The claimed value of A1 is 0.010 mag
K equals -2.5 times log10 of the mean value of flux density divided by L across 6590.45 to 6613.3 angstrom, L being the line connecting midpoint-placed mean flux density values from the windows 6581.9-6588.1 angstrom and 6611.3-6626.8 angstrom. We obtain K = 0.01 mag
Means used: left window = 82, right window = 79.1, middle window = 79.7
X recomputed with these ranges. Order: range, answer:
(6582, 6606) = 80.3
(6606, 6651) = 78.3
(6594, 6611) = 79.7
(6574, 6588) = 80.3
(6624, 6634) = 77.5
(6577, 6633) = 79.6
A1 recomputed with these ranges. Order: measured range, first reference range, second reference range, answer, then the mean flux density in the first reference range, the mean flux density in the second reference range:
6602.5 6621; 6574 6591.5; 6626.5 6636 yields -0.02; 80.4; 77.5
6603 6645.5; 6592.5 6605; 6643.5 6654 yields 0.00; 79.5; 77.1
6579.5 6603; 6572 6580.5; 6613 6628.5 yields -0.02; 78.4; 78.7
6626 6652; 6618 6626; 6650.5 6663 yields 0.00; 78.1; 76.4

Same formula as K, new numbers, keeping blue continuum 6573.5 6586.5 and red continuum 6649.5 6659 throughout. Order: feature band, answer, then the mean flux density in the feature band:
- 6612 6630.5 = -0.007 mag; 78.7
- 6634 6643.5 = -0.003 mag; 77.6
